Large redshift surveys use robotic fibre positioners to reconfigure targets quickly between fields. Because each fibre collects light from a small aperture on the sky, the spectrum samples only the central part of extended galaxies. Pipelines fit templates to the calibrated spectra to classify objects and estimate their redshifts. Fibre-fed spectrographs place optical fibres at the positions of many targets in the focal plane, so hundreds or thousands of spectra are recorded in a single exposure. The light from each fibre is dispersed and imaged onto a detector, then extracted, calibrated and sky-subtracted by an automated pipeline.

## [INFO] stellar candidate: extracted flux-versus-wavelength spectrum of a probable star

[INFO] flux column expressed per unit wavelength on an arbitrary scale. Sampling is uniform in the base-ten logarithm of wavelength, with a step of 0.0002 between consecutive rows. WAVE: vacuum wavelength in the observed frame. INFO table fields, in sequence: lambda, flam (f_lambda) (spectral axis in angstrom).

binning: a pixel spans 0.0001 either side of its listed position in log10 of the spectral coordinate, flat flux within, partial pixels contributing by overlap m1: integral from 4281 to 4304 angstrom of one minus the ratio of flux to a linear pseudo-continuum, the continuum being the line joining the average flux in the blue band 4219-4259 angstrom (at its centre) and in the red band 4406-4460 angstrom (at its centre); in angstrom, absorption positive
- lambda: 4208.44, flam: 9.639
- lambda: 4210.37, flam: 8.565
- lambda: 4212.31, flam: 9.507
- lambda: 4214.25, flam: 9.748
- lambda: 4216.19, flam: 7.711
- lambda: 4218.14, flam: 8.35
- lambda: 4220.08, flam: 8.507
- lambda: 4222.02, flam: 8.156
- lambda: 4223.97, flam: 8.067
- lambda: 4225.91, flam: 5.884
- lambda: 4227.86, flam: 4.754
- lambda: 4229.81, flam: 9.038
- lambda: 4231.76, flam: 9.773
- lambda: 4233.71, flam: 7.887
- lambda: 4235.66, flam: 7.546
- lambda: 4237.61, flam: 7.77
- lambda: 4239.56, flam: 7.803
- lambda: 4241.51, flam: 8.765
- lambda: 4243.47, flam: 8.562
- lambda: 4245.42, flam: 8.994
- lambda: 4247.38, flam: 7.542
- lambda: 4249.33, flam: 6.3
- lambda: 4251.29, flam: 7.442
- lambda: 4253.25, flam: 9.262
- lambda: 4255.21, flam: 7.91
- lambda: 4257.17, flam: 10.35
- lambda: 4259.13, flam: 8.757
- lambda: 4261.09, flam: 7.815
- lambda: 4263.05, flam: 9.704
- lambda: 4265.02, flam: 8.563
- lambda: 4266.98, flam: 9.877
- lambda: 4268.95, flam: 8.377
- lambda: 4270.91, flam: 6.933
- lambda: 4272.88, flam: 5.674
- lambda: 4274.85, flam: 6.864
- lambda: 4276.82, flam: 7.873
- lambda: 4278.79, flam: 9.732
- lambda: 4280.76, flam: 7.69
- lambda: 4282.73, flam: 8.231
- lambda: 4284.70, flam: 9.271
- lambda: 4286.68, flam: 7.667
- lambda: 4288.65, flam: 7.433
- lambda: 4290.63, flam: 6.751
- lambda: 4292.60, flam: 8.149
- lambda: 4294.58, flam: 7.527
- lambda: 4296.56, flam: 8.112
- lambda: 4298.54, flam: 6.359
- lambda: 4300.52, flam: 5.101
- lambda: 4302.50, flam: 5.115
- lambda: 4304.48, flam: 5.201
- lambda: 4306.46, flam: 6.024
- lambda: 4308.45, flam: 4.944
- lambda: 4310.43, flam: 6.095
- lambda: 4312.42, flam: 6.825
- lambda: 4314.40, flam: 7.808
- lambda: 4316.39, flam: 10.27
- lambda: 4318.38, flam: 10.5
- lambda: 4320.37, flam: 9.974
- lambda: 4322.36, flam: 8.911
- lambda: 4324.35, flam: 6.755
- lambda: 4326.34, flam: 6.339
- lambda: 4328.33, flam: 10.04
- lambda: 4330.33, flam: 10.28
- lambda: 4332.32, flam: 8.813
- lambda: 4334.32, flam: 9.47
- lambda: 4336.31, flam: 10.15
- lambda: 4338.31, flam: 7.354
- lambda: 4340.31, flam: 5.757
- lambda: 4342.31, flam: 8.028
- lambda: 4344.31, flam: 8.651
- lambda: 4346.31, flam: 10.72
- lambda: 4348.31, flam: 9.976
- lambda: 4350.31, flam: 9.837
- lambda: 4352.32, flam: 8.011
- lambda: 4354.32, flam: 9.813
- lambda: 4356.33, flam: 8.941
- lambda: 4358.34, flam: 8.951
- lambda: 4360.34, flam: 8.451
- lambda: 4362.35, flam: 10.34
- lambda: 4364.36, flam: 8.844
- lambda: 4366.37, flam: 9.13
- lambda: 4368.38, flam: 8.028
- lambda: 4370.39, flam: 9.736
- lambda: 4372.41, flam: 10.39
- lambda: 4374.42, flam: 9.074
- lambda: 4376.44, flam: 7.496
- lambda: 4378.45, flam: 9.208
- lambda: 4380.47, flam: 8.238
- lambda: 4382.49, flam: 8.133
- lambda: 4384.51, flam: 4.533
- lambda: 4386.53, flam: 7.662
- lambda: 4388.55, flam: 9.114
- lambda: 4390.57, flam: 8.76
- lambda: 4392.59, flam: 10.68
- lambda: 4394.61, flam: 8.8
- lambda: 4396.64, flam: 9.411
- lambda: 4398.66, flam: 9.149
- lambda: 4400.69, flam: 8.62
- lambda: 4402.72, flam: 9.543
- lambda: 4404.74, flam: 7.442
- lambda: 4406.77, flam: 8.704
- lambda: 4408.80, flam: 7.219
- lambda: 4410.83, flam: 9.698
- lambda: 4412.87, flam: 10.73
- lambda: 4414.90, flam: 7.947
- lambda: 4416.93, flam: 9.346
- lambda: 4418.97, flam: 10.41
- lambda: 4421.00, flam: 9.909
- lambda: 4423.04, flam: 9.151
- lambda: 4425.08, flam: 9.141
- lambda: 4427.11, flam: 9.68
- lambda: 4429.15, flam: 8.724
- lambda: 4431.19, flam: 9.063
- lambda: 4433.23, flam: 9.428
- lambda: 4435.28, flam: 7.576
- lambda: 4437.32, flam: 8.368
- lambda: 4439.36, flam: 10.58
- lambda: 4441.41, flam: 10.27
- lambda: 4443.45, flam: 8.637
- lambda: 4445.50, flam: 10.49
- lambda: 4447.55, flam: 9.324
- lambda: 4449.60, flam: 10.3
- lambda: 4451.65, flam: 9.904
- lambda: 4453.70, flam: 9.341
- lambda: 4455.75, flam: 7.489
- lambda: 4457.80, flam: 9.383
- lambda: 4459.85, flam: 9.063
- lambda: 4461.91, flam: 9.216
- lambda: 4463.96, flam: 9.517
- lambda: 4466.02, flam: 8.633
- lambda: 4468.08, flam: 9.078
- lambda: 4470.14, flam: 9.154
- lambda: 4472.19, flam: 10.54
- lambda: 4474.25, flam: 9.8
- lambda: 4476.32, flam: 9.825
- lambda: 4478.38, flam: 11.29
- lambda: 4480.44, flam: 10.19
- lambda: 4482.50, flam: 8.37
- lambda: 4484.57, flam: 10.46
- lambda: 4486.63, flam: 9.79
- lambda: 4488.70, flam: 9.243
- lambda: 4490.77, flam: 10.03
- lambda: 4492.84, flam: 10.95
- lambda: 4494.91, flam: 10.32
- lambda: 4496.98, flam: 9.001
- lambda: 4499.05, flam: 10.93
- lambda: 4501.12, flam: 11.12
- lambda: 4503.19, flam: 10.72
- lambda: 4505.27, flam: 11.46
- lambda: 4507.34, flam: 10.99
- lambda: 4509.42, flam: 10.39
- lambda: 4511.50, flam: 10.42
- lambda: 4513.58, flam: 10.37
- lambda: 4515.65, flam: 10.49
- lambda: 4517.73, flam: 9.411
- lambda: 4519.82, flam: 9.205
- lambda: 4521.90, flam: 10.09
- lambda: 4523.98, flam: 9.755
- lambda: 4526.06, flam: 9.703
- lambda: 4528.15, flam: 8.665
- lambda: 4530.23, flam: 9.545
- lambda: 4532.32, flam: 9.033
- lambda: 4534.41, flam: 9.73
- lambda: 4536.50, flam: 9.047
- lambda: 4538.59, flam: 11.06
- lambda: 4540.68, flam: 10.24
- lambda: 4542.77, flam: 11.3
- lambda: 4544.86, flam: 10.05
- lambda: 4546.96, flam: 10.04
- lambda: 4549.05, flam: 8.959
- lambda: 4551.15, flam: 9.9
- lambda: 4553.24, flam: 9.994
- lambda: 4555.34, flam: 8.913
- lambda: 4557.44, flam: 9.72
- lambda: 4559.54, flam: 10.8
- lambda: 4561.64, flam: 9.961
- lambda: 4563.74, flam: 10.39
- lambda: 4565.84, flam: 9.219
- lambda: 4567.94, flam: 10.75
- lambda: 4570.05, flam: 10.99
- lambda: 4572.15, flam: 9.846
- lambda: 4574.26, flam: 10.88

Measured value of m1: 3.2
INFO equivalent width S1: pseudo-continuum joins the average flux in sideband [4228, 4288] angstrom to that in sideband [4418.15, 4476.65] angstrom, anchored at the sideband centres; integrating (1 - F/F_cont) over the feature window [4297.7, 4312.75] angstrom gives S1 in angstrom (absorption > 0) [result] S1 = 5.0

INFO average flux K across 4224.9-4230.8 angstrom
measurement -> 6.58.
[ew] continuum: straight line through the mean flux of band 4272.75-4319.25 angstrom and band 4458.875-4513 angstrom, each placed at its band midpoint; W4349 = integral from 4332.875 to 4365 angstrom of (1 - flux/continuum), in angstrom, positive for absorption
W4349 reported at -3.5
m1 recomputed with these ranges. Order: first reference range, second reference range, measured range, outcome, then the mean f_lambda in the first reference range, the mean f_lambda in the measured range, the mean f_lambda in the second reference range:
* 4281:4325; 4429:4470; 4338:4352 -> -1.24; 7.42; 8.65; 9.23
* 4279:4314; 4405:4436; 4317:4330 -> -2.60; 6.93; 8.87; 9.09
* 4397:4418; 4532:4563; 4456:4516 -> -3.28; 8.86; 9.99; 9.94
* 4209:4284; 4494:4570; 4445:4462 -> 0.31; 8.18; 9.36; 10.1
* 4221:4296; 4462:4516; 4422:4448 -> 0.95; 8.02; 9.26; 10.1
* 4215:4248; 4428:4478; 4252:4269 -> -1.71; 7.96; 8.96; 9.35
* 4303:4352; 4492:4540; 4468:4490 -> -0.21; 8.25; 9.83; 10.1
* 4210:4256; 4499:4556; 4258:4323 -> 5.77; 8.07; 7.7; 10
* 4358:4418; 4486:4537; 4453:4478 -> 0.68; 8.78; 9.31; 10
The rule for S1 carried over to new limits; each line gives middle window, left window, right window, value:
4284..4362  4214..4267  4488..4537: 6.1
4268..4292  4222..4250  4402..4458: 1.2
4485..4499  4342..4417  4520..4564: -0.7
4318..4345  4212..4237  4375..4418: -0.7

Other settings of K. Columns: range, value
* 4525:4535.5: 9.33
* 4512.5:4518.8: 10.1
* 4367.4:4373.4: 9.38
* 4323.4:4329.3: 7.71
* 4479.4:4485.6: 9.68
